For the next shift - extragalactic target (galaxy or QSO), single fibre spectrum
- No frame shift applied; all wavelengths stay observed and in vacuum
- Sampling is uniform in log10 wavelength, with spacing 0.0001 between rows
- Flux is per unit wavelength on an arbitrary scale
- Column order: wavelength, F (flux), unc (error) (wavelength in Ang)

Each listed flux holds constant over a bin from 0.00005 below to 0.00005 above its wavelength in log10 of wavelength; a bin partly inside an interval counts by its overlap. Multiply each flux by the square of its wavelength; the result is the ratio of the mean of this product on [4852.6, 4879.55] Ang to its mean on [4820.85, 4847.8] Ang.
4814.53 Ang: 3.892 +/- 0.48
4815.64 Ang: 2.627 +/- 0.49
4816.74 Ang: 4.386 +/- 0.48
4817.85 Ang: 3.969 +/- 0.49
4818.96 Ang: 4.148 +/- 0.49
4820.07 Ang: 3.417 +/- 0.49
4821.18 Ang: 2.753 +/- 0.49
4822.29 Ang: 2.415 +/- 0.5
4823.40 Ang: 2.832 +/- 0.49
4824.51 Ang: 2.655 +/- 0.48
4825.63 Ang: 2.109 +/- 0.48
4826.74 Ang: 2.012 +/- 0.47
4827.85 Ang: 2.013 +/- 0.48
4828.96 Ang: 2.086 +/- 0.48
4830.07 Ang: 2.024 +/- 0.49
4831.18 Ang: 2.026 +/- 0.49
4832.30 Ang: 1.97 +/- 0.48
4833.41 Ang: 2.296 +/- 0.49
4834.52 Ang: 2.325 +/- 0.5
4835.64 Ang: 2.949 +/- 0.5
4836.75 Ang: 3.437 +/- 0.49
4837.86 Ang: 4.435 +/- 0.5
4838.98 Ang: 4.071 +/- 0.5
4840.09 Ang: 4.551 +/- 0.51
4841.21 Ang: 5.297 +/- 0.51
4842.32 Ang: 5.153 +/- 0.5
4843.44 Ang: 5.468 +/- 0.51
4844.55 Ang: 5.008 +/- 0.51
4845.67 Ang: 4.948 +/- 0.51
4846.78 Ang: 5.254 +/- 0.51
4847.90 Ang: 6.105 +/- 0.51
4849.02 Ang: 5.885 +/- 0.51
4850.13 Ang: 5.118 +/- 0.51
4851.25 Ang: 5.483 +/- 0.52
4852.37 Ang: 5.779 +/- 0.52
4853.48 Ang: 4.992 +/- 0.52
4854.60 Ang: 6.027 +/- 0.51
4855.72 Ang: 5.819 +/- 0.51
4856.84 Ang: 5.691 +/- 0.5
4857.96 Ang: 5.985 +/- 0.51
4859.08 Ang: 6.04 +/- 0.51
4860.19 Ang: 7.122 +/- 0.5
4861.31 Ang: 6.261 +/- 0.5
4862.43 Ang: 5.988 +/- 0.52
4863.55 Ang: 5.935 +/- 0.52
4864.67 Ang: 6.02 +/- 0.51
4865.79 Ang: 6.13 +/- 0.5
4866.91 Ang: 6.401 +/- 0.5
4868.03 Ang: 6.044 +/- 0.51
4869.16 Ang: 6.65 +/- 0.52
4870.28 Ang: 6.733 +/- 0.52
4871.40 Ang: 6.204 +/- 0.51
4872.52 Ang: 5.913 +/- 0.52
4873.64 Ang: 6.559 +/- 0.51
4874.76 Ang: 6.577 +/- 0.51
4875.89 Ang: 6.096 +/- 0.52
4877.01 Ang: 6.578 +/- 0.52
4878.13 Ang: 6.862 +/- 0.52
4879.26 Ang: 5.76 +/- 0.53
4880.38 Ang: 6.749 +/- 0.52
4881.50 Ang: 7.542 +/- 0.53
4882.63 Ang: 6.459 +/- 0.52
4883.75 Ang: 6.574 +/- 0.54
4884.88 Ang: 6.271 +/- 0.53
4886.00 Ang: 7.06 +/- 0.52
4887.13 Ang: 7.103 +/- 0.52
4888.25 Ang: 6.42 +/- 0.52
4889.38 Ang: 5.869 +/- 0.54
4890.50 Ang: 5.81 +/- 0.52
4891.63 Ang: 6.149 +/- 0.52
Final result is 1.85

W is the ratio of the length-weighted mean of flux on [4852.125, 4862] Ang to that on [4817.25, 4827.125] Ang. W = 2.0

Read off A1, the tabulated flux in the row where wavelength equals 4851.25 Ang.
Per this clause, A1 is 5.483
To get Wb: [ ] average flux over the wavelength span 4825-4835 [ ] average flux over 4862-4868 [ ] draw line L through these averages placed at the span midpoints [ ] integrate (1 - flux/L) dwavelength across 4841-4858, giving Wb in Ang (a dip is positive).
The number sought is -4.9 Ang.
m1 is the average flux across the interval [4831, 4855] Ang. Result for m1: 4.51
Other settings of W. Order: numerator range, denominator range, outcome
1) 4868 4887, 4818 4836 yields 2.58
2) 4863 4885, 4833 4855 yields 1.35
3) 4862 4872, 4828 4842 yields 1.99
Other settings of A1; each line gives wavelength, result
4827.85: 2.013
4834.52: 2.325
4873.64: 6.559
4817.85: 3.969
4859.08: 6.04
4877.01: 6.578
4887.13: 7.103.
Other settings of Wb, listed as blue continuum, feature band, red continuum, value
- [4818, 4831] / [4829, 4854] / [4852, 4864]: 1.0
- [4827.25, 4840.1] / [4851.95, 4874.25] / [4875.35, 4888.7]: -4.5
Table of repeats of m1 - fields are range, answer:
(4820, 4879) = 4.82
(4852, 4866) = 5.99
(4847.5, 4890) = 6.23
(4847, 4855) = 5.6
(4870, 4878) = 6.4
